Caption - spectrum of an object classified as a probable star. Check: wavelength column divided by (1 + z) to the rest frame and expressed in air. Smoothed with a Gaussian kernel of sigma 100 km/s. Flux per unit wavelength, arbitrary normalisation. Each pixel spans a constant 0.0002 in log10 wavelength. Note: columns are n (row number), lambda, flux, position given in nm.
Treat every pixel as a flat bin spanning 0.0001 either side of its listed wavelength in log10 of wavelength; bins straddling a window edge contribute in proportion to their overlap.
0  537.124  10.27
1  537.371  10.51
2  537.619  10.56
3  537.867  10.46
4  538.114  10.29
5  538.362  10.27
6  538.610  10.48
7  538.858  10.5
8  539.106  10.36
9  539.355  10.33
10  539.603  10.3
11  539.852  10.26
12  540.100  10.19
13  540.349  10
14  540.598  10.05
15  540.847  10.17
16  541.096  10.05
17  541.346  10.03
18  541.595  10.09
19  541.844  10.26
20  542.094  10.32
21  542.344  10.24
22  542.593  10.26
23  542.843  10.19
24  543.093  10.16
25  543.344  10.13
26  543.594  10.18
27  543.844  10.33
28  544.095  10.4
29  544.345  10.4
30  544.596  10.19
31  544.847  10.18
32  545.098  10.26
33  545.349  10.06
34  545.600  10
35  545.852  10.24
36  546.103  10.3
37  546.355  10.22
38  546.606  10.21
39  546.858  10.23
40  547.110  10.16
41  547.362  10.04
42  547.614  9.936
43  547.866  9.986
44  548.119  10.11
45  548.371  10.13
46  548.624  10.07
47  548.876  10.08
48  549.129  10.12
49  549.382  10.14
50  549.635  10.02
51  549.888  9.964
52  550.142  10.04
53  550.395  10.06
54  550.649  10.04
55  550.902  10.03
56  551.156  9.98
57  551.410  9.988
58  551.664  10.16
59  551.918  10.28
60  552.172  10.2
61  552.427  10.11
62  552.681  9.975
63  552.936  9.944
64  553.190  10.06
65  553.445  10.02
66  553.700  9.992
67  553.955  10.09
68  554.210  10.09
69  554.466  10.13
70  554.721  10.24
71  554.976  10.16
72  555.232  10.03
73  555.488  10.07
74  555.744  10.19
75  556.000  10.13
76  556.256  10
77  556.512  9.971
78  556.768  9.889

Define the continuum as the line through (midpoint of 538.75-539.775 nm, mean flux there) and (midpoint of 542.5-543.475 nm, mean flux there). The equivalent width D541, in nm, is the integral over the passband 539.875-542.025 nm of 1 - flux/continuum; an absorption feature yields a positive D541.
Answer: 0.03 nm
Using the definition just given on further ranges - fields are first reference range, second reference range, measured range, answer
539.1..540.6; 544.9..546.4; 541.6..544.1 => -0.010 nm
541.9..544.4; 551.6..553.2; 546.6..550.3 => 0.034 nm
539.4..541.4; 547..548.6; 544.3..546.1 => -0.018 nm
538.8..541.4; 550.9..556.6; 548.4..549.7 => 0.004 nm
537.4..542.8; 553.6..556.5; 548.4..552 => 0.029 nm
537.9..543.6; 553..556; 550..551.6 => 0.016 nm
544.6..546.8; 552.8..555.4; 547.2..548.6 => 0.015 nm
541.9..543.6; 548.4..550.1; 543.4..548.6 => -0.018 nm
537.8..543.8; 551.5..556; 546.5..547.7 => 0.006 nm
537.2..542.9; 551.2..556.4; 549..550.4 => 0.012 nm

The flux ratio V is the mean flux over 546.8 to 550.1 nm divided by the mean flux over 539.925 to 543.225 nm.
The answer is 1.0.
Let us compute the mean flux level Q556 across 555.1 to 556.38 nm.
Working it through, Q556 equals 10.1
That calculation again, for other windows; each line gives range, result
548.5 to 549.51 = 10.1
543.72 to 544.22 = 10.4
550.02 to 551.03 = 10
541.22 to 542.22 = 10.2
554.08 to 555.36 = 10.1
